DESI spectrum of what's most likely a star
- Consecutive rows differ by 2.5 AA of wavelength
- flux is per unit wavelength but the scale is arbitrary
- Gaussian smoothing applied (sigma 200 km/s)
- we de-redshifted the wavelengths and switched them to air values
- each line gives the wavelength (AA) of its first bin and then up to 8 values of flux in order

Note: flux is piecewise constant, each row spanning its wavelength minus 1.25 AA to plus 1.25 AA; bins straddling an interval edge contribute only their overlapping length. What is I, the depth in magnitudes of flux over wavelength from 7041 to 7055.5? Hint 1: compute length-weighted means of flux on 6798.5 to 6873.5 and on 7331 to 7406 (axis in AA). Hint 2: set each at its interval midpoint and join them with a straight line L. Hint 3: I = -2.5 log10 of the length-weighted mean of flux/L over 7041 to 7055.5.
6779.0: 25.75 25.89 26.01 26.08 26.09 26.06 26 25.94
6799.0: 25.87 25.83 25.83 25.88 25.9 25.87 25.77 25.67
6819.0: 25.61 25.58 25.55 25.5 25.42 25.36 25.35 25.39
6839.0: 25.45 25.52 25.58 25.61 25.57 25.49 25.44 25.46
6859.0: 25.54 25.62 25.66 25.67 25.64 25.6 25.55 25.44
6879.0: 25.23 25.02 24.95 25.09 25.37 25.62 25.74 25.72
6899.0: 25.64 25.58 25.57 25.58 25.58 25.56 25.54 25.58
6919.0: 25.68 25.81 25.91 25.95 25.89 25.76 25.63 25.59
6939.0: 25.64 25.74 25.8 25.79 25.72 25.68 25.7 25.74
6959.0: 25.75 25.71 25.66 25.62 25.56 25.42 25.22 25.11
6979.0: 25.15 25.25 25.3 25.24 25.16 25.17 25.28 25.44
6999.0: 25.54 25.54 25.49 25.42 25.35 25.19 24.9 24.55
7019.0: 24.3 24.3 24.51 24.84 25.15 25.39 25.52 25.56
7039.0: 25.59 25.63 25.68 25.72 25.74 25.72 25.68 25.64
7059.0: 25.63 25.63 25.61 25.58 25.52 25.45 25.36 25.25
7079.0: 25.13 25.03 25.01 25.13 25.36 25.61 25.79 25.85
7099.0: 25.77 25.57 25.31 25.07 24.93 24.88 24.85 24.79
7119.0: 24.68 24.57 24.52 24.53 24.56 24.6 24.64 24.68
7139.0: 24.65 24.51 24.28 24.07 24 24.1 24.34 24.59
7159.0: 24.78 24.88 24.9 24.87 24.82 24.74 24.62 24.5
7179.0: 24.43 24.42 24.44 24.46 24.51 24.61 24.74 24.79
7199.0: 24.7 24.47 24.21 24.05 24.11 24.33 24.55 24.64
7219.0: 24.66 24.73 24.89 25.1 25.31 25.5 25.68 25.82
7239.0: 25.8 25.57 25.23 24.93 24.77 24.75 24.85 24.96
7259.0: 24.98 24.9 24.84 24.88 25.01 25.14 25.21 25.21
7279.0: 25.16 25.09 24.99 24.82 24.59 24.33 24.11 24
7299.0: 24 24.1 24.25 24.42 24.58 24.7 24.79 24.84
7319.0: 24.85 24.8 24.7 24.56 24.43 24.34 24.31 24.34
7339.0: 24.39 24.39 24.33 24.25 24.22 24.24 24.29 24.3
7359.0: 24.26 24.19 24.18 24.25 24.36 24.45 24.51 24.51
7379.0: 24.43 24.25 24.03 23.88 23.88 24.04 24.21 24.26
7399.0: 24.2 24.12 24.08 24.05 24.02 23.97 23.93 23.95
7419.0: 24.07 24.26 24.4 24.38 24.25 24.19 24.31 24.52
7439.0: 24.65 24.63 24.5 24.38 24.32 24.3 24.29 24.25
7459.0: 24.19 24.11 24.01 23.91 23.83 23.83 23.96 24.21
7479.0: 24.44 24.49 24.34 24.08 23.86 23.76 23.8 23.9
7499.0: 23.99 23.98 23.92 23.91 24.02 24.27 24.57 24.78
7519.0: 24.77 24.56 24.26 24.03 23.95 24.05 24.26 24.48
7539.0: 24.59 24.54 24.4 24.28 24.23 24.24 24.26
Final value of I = -0.03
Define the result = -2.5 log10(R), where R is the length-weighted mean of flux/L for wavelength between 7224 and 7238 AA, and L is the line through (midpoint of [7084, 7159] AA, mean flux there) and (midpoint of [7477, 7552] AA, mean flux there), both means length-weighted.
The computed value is -0.03 mag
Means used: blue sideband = 24.8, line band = 25.4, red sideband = 24.2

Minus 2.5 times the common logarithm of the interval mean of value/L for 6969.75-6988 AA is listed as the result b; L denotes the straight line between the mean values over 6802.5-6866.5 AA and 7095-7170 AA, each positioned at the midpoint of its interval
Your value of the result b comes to 0.00 mag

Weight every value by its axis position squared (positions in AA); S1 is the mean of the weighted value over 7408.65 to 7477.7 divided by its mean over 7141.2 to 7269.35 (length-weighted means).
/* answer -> 1.0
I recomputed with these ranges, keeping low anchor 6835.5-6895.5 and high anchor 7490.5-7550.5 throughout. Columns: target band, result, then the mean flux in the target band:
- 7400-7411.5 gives 0.02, 24.1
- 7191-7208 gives 0.01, 24.5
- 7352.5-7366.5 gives 0.01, 24.2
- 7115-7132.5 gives 0.02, 24.6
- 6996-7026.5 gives 0.01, 25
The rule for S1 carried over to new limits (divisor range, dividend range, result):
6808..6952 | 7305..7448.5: 1.09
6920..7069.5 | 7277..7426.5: 1.06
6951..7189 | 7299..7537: 1.06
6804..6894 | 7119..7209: 1.05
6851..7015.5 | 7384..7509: 1.09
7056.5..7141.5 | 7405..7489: 1.06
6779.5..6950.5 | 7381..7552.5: 1.12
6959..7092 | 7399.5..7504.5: 1.07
